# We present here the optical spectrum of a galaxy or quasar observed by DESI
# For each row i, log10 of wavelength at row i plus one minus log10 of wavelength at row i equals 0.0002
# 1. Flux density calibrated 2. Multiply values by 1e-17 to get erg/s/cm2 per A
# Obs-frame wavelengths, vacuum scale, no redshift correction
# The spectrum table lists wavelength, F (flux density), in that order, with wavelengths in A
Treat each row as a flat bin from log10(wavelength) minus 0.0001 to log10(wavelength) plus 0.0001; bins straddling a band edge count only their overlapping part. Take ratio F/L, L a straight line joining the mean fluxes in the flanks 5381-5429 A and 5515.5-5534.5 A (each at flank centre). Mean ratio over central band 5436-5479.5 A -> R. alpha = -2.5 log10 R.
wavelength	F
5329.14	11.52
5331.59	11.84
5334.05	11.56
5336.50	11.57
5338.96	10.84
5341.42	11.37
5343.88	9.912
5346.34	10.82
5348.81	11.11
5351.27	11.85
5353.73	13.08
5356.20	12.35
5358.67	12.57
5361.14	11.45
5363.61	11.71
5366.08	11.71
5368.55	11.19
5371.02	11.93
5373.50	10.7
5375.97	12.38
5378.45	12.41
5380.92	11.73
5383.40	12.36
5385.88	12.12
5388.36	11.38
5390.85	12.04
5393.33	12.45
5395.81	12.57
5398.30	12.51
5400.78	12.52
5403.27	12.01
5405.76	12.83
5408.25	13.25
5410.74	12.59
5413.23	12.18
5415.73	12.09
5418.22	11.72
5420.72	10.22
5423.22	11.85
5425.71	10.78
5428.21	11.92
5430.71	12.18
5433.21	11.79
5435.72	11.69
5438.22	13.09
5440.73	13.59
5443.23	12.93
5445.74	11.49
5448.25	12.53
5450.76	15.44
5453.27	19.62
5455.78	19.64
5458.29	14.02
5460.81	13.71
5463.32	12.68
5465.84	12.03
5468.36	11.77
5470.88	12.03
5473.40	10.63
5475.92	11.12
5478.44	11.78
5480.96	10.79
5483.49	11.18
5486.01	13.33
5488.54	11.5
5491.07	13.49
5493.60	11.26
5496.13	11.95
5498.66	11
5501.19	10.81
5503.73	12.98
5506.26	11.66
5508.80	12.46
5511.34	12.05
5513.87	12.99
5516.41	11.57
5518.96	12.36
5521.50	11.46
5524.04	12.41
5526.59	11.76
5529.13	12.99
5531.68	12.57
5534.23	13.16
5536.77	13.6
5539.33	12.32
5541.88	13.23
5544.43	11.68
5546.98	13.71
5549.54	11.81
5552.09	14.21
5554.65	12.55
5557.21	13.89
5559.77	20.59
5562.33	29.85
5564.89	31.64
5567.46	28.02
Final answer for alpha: -0.11 mag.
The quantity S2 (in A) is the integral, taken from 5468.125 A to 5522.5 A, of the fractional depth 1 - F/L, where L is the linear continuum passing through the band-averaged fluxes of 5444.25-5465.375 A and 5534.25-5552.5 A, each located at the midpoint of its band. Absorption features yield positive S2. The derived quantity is 8.08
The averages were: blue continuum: 14.8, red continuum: 12.9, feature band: 11.8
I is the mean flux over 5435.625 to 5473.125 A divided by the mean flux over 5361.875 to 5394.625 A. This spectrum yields 1.16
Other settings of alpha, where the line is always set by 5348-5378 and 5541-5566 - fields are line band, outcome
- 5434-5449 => 0.13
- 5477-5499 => 0.29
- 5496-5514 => 0.31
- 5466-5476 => 0.29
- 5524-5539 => 0.29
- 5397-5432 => 0.11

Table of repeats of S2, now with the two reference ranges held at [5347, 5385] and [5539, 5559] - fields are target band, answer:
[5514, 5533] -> 1.1 A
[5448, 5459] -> -3.7 A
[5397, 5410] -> -0.5 A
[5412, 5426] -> 0.8 A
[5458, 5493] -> 1.6 A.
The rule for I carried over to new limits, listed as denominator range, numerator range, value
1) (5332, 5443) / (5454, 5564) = 1.11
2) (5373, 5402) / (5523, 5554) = 1.05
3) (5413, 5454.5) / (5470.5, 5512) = 0.93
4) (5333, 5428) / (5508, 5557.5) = 1.07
